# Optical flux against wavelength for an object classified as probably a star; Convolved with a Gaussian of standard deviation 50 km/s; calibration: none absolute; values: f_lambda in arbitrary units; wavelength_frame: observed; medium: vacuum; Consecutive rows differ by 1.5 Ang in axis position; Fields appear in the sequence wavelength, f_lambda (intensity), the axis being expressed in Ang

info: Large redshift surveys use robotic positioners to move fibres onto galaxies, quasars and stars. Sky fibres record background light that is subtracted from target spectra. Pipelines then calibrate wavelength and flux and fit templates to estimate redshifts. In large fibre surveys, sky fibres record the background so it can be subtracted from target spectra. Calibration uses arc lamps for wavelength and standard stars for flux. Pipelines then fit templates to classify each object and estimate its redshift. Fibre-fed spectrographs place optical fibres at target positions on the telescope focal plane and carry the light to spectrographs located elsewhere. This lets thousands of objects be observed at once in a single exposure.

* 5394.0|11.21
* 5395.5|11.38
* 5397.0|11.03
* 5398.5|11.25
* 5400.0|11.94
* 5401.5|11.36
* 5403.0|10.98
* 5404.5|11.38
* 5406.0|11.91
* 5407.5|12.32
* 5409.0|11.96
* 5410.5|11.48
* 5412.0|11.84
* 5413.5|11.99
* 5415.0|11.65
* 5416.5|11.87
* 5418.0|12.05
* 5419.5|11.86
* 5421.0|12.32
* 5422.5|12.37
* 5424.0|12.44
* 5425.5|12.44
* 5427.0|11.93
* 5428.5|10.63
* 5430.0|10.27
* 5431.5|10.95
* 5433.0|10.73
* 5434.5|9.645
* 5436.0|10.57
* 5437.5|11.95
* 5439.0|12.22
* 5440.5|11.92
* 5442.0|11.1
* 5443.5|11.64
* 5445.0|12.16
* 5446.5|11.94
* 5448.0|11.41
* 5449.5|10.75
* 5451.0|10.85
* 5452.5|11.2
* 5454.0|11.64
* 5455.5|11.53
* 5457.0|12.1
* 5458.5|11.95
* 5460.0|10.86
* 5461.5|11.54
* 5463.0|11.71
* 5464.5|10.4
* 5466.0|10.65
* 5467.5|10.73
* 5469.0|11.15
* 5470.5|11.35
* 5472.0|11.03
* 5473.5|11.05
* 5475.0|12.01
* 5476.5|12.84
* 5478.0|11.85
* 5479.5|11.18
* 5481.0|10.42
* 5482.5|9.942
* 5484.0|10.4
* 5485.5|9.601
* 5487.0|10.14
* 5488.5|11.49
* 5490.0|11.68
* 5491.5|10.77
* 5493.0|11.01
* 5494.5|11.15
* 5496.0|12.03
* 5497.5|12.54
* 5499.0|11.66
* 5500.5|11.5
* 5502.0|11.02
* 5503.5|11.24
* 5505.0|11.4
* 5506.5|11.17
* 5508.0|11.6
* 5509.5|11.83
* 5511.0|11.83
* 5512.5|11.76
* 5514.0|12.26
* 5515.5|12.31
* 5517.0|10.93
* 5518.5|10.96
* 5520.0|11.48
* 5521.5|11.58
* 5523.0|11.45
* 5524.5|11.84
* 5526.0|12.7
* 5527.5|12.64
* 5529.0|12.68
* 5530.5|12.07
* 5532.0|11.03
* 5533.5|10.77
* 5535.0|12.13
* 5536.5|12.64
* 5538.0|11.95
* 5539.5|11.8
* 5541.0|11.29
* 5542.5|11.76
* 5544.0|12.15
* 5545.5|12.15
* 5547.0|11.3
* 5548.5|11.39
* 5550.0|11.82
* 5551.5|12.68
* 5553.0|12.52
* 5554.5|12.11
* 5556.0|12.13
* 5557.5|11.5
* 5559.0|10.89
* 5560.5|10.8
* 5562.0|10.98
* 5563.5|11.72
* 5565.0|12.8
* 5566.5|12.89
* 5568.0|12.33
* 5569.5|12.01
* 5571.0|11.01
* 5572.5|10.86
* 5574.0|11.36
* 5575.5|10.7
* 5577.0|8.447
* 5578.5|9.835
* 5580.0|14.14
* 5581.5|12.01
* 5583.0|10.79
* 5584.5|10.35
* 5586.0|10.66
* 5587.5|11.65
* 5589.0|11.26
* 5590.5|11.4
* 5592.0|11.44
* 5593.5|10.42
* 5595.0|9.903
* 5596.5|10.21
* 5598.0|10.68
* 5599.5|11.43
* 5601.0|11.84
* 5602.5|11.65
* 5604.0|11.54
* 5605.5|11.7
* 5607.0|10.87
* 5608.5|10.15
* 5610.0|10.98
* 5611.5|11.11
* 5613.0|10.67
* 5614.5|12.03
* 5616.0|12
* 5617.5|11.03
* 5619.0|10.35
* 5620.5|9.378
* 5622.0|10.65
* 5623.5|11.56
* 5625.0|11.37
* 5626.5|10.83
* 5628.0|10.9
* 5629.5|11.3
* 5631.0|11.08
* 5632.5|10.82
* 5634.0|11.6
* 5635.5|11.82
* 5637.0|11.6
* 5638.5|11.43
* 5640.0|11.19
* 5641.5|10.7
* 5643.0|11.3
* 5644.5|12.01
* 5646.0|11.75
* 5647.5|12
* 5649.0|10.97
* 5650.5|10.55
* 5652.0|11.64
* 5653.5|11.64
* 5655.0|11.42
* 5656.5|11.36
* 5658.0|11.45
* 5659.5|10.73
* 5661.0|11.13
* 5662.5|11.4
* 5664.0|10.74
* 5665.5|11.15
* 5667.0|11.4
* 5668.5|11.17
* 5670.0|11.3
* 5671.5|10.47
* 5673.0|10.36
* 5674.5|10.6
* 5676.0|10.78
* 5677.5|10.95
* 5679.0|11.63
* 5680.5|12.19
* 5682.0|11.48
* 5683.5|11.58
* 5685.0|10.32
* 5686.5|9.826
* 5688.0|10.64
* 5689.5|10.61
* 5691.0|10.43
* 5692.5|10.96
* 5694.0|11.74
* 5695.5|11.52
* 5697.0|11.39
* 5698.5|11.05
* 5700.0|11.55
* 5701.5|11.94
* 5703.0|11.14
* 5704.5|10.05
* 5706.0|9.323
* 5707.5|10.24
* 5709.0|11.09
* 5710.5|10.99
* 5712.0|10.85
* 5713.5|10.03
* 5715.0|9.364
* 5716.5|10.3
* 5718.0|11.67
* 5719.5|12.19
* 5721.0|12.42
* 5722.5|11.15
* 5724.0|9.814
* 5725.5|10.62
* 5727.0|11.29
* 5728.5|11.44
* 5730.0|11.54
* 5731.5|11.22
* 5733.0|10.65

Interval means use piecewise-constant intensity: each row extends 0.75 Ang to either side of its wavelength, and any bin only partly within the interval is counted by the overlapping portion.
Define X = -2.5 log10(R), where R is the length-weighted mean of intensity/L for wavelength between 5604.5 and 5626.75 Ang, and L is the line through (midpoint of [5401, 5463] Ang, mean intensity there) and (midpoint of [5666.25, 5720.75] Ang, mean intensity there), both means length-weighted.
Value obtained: 0.01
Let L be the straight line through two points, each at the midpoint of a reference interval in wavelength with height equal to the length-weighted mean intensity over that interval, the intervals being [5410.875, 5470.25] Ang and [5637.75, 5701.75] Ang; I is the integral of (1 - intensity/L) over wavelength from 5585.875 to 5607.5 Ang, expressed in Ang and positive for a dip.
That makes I 0.3 Ang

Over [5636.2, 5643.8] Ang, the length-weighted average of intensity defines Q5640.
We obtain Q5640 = 11.3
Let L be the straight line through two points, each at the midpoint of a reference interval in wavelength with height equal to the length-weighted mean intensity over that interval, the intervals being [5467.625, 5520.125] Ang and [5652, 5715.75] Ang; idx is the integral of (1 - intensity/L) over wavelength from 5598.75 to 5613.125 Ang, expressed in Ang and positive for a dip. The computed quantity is -0.1 Ang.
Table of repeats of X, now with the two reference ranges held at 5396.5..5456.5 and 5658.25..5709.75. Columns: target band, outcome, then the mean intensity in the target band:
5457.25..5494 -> 0.033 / 11.1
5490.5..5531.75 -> -0.030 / 11.7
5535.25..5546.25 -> -0.064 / 12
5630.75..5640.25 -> -0.030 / 11.4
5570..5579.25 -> 0.080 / 10.4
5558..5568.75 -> -0.050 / 11.8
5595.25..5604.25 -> 0.002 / 11.1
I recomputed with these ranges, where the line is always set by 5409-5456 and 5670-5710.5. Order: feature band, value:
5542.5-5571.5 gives -1.59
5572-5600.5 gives 0.61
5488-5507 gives -0.10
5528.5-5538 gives -0.48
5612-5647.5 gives -0.44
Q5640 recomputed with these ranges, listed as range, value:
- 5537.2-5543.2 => 11.7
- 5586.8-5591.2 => 11.4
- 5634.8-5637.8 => 11.7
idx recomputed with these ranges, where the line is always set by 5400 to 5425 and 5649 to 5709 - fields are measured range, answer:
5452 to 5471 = 0.68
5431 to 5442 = 0.61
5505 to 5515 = -0.15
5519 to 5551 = -1.00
